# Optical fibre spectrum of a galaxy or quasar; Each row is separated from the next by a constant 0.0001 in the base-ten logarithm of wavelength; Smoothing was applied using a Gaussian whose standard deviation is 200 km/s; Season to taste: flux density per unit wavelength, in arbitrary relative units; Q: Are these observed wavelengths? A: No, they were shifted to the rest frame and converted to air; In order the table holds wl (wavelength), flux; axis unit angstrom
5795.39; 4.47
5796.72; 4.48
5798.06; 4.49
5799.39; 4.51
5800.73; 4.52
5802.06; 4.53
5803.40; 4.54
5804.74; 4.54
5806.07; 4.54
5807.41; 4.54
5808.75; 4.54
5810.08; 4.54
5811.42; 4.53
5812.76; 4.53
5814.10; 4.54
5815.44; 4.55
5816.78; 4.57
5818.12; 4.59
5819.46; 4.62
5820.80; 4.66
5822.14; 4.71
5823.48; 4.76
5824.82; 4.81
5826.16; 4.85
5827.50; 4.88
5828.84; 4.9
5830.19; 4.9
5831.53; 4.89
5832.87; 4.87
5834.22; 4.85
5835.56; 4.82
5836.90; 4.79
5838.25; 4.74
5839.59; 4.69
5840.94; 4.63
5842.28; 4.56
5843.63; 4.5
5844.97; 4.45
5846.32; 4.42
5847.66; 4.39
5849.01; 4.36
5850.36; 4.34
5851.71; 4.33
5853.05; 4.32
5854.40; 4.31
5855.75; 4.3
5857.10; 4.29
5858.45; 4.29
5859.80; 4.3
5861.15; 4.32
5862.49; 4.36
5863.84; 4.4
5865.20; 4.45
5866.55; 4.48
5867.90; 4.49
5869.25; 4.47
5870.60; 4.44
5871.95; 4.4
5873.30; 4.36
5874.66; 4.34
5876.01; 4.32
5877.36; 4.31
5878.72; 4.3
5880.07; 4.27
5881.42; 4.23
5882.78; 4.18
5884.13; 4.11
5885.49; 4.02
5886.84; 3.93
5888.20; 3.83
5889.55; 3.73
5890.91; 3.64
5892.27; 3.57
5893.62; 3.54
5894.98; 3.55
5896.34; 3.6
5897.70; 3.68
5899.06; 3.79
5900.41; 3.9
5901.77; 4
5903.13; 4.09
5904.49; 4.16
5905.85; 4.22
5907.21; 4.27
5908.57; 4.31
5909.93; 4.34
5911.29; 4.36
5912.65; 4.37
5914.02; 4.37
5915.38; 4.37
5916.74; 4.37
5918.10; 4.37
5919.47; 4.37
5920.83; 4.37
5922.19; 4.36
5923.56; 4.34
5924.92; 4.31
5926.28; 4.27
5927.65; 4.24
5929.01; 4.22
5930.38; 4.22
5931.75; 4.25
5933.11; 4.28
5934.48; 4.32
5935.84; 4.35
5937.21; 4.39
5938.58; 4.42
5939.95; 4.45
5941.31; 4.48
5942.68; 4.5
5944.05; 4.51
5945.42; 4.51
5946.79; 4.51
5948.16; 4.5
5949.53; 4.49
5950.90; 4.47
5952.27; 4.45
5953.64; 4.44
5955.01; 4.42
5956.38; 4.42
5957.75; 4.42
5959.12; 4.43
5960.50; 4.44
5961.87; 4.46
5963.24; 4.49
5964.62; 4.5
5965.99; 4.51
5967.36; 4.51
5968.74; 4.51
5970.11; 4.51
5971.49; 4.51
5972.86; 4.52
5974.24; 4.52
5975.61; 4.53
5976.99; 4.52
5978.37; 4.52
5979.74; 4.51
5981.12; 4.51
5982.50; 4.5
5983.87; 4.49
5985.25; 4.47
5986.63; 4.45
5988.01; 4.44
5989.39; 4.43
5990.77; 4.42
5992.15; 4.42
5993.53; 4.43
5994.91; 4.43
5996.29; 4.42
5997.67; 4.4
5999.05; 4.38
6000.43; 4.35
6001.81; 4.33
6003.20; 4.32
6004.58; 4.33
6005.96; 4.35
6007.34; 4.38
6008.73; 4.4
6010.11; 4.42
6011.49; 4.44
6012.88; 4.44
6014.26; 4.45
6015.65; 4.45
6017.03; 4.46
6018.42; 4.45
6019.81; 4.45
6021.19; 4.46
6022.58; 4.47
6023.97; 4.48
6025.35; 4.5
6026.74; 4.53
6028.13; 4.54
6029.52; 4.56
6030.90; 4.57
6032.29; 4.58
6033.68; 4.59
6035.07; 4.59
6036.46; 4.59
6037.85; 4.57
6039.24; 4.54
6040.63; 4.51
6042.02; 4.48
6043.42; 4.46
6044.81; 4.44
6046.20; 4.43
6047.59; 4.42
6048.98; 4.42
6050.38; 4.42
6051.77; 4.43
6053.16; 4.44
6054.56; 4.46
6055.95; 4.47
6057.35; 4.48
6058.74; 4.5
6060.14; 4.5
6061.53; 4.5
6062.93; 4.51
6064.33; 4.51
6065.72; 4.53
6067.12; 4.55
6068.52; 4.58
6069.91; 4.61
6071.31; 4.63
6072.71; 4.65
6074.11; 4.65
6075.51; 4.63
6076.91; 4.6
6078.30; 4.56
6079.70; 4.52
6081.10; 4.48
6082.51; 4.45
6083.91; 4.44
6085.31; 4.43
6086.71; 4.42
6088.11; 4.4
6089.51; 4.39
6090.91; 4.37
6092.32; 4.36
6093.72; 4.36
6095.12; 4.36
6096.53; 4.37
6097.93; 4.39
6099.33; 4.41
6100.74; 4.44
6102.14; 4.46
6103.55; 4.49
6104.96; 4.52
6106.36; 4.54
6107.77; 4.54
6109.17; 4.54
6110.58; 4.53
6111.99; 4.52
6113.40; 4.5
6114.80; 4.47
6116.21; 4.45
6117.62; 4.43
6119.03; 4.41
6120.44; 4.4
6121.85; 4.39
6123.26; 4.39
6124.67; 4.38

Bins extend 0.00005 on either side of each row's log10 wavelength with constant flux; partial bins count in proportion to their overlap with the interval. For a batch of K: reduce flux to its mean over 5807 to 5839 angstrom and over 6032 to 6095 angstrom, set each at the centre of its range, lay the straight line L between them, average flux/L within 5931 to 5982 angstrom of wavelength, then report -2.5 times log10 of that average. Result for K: 0.03 mag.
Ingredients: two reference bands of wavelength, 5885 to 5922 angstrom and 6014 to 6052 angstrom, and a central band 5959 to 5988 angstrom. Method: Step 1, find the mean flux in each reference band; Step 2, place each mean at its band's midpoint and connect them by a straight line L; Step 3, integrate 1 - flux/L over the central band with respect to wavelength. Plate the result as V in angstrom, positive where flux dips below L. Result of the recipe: -1.4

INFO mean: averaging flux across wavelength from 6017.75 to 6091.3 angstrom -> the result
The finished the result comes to 4.51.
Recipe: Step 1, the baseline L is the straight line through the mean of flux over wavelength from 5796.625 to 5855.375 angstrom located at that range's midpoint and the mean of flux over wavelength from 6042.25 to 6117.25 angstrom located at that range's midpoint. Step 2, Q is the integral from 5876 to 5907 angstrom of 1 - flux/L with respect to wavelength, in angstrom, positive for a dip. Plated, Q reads 4.2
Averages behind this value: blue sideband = 4.6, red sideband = 4.48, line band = 3.95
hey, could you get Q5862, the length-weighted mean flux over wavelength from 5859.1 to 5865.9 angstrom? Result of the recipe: 4.37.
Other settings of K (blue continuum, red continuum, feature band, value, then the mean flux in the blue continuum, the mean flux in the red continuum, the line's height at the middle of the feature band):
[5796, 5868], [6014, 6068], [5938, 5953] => 0.01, 4.56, 4.49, 4.52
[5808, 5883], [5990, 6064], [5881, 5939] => 0.09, 4.52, 4.46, 4.5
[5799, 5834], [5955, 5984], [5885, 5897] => 0.23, 4.66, 4.49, 4.58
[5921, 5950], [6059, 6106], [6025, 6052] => -0.01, 4.38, 4.49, 4.45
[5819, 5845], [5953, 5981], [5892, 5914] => 0.15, 4.75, 4.49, 4.61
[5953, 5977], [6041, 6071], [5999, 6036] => 0.01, 4.48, 4.48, 4.48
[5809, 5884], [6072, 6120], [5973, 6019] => 0.01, 4.52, 4.47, 4.49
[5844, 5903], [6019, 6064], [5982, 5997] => -0.01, 4.17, 4.5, 4.39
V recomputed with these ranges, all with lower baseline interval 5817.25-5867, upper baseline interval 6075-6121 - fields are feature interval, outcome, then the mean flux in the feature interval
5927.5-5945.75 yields 0.65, 4.37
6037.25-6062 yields 0.06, 4.47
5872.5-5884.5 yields 0.74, 4.27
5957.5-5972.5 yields 0.11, 4.48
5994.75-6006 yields 0.34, 4.37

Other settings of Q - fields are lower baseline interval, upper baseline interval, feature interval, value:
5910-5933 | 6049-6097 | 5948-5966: -0.4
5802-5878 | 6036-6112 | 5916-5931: 0.7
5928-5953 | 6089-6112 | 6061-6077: -0.5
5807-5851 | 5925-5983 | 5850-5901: 4.8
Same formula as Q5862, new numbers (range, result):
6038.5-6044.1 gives 4.49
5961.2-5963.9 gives 4.48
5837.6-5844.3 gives 4.63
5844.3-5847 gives 4.44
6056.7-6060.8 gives 4.49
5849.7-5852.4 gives 4.34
